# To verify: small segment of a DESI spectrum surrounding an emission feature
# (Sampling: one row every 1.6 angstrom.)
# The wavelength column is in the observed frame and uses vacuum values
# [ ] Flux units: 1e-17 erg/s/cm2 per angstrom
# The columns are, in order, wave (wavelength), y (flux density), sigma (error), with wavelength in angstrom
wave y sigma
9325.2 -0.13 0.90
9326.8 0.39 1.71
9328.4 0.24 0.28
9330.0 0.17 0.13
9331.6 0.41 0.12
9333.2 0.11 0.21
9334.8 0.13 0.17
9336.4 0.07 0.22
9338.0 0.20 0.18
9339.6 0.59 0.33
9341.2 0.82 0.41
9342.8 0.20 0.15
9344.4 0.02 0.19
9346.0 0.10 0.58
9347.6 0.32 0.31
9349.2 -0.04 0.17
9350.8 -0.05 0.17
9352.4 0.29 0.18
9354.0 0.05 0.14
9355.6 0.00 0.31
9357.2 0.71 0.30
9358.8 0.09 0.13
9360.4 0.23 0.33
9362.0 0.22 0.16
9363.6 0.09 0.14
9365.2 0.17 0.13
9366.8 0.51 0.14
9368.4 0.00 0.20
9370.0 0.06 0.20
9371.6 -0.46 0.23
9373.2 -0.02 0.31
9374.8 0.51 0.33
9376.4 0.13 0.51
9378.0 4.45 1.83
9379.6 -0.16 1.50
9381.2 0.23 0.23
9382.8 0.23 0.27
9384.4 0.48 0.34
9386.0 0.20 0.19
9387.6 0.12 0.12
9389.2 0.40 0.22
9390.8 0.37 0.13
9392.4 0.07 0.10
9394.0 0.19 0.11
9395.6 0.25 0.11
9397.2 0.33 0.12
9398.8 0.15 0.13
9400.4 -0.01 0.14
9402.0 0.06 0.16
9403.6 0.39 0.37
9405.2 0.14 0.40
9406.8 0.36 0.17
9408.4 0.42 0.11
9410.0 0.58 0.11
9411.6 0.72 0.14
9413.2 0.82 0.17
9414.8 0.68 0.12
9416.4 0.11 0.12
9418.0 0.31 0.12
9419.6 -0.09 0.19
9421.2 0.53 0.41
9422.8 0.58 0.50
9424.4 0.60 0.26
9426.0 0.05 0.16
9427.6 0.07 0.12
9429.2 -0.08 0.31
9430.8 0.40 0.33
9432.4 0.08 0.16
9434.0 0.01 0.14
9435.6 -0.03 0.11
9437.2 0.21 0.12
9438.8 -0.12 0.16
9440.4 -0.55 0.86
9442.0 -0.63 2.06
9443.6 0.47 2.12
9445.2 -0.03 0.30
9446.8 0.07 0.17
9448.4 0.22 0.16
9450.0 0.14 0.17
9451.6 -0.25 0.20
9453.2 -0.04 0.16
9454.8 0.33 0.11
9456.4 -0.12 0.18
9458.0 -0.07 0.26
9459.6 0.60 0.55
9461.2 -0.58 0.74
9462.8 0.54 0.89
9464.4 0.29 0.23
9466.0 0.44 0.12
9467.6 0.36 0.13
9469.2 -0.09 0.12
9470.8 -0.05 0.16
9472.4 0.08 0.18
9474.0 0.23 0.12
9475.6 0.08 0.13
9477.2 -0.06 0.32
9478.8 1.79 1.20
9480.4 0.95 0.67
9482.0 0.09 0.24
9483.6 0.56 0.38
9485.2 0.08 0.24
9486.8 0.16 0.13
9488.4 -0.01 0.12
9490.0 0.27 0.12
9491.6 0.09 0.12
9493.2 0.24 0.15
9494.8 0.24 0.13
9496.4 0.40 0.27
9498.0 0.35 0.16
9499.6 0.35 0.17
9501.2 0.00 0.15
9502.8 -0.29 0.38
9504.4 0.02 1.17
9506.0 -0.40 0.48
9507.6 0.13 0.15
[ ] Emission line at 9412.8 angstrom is H-beta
